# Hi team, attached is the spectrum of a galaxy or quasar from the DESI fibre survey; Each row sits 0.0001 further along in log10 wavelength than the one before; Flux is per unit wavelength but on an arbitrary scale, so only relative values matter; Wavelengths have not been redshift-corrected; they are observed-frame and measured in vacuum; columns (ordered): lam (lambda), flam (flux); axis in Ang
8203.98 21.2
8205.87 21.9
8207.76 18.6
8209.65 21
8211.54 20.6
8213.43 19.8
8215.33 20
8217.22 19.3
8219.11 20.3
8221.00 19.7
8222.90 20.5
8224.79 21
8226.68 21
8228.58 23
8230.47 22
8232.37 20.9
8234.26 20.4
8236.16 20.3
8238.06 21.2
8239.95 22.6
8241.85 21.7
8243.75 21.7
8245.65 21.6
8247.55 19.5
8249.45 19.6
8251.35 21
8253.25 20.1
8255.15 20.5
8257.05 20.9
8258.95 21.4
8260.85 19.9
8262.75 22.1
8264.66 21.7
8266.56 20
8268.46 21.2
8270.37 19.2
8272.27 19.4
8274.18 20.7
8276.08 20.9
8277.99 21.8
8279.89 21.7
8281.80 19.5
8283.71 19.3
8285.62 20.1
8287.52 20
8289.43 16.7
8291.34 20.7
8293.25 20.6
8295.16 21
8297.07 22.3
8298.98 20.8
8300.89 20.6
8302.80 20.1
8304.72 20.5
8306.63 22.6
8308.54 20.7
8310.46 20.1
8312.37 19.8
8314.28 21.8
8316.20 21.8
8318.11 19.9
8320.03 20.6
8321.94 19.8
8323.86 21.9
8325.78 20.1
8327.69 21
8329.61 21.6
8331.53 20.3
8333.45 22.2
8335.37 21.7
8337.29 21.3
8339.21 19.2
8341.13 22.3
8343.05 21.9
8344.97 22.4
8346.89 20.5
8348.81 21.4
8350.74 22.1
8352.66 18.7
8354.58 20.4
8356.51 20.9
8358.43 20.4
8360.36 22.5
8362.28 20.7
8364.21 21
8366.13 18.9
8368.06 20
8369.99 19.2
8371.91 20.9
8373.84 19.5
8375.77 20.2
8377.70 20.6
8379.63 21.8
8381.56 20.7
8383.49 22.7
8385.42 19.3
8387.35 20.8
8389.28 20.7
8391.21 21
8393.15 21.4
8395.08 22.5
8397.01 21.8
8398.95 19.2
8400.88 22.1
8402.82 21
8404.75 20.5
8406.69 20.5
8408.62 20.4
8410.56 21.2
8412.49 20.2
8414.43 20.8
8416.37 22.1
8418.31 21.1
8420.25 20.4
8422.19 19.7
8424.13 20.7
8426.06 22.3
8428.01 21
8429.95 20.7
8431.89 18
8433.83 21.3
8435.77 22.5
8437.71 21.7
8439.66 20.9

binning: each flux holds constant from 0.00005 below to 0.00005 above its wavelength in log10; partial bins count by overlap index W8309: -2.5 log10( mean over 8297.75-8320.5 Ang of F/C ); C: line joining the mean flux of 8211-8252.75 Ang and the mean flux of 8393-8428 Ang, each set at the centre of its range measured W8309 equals 0.004 mag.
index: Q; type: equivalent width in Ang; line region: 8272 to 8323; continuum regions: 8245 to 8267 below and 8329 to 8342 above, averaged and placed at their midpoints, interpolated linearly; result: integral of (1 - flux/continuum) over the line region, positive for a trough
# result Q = 1.1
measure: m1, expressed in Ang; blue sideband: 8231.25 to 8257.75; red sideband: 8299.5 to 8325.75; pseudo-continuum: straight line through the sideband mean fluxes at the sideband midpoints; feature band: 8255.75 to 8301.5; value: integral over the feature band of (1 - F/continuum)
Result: 0.6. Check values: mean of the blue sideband 20.9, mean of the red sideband 20.8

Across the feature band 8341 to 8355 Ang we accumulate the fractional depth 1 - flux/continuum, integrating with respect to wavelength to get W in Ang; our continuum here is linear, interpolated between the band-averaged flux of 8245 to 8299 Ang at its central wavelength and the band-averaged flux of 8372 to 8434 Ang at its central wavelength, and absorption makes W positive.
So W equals -0.3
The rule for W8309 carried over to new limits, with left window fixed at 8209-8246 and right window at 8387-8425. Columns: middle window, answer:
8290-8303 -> 0.01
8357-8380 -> 0.02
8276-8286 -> 0.02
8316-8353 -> -0.01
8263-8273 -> 0.02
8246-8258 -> 0.03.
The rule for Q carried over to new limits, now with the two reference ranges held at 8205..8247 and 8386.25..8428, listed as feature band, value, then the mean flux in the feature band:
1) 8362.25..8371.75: 0.4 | 20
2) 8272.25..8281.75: 0.0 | 20.9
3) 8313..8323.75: 0.0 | 20.8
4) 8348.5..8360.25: 0.1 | 20.7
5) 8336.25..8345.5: -0.2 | 21.4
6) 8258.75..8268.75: -0.1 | 21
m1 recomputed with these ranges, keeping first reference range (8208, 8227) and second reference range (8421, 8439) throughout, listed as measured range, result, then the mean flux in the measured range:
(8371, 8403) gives -0.3 Ang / 20.9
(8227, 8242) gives -0.9 Ang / 21.5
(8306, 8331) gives -0.4 Ang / 20.9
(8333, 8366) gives -0.7 Ang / 21.1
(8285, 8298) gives 0.2 Ang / 20.2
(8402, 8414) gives 0.1 Ang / 20.6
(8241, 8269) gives -0.7 Ang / 20.9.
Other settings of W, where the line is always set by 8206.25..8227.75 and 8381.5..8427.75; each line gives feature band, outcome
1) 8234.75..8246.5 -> -0.67 Ang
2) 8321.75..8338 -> -0.38 Ang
